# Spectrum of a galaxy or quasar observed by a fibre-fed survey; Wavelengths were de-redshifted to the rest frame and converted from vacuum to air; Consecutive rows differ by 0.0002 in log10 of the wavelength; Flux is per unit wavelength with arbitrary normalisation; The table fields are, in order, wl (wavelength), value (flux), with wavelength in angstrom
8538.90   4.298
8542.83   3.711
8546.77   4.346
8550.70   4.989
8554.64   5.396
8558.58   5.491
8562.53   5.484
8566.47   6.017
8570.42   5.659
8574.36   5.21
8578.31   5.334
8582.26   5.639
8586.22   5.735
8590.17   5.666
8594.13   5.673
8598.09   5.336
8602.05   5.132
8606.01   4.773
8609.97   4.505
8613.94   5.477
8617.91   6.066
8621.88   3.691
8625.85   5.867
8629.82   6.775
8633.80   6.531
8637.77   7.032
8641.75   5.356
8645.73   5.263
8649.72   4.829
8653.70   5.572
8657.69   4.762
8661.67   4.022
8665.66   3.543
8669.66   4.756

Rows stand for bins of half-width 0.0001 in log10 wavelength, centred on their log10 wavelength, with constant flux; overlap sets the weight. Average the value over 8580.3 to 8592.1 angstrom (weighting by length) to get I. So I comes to 5.68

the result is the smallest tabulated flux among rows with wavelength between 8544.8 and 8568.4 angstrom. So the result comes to 4.346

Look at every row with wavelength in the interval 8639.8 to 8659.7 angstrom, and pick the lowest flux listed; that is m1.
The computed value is 4.762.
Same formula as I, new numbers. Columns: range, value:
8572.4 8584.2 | 5.39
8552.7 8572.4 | 5.61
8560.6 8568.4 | 5.75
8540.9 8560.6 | 4.79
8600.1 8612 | 4.81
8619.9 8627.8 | 4.78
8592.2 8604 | 5.38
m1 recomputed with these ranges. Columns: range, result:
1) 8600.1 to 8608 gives 4.773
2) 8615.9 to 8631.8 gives 3.691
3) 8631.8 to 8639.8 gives 6.531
